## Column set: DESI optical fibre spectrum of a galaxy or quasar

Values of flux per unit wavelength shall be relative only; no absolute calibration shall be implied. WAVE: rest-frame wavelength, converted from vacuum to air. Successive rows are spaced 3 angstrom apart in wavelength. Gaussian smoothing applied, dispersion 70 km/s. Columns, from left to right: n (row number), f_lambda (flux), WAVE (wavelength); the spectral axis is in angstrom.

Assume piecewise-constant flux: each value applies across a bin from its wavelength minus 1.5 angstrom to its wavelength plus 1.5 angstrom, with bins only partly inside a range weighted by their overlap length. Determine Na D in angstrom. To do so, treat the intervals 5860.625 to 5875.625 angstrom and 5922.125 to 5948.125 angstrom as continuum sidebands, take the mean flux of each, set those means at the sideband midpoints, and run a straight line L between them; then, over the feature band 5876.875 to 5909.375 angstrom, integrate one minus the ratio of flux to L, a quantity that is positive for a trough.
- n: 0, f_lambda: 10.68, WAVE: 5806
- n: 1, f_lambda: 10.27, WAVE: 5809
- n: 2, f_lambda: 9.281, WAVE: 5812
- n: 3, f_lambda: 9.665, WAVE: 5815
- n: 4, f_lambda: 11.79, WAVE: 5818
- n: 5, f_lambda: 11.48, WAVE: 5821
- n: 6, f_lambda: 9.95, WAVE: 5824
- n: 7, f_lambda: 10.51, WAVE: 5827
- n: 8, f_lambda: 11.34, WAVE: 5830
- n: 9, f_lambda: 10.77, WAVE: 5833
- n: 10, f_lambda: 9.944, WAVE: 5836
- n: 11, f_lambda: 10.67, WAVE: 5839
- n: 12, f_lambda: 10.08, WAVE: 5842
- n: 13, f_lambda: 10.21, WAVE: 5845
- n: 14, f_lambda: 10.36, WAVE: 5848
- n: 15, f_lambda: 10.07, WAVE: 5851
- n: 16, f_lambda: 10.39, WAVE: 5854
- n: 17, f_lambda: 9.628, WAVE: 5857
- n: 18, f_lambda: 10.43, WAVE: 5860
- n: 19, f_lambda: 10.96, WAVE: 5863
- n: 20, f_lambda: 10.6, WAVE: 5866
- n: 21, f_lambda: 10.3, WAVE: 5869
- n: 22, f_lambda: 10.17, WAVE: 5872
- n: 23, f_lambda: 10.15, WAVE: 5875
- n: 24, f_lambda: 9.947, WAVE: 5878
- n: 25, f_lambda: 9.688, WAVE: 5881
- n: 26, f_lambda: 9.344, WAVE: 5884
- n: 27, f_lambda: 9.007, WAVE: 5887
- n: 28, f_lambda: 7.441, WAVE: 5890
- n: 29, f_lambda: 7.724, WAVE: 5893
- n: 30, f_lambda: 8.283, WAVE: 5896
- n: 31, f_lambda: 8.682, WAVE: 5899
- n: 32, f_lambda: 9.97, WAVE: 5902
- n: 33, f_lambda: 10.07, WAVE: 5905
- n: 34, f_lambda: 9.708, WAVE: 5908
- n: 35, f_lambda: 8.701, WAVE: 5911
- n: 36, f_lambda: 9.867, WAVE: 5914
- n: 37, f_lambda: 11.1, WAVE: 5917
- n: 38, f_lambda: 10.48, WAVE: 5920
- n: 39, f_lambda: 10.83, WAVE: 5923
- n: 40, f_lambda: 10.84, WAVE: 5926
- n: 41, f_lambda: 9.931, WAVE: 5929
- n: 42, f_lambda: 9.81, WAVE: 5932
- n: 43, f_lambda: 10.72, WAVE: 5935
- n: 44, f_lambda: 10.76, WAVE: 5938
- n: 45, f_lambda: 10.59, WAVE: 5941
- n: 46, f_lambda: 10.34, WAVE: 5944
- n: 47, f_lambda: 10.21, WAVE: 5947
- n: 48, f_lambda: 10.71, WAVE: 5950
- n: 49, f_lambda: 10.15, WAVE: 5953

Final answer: 4.3 angstrom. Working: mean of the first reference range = 10.5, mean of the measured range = 9.07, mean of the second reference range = 10.4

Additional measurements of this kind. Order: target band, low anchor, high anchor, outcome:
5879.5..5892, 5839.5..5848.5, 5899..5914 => 1.2 angstrom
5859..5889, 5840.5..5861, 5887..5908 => -1.7 angstrom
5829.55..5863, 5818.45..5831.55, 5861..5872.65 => 1.1 angstrom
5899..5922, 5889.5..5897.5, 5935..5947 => -2.9 angstrom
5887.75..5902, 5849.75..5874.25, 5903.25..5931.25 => 2.7 angstrom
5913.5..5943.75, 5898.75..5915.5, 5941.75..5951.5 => -1.4 angstrom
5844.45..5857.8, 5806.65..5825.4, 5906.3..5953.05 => 0.3 angstrom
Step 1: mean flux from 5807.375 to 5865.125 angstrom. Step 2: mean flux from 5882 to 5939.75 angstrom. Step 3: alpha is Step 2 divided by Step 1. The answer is 0.9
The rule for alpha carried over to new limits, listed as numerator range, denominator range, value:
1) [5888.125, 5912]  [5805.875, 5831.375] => 0.84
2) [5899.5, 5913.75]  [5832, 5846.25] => 0.93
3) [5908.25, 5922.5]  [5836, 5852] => 0.98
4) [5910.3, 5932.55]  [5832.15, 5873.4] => 0.99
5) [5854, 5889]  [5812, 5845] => 0.95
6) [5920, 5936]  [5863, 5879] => 1.01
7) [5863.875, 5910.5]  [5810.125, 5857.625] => 0.91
